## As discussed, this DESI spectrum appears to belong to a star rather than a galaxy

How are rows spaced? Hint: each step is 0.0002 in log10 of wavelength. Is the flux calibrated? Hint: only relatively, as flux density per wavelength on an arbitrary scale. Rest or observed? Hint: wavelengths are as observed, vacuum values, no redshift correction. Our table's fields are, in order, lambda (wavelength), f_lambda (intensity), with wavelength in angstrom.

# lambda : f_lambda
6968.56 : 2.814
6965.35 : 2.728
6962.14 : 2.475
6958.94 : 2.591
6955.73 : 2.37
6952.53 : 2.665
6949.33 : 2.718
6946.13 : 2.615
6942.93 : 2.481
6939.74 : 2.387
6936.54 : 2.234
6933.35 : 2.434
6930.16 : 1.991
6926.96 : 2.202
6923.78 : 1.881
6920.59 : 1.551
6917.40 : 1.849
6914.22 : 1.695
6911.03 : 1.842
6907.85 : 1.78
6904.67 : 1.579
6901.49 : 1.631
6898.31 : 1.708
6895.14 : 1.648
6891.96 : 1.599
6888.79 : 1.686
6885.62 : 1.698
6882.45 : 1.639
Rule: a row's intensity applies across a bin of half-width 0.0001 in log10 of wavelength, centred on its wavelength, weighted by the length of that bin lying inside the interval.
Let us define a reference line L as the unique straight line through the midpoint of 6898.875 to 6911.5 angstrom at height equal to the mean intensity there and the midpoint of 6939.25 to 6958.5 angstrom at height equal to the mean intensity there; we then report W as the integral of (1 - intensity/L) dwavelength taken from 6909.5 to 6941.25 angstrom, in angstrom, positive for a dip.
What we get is 1.36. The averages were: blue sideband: 1.7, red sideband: 2.55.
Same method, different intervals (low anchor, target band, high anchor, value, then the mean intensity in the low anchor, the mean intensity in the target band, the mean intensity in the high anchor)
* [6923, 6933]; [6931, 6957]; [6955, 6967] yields -1.8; 2.09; 2.48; 2.55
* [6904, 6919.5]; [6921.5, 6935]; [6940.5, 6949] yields 0.4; 1.75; 2.1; 2.56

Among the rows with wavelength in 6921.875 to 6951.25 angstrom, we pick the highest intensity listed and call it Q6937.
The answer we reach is 2.718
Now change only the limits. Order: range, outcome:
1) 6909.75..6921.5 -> 1.849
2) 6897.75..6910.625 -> 1.78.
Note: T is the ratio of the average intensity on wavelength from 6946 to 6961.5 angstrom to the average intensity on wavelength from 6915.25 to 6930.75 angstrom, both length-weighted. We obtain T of 1.37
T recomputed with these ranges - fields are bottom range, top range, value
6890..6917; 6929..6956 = 1.44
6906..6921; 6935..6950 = 1.41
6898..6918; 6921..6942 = 1.26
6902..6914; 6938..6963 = 1.48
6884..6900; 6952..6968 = 1.54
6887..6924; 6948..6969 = 1.54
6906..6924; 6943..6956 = 1.48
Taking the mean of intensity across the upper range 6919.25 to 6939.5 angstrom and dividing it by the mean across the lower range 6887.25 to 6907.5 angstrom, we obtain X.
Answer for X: 1.26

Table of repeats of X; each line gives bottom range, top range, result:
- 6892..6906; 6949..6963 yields 1.56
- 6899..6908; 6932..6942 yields 1.43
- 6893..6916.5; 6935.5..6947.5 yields 1.43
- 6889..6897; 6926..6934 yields 1.33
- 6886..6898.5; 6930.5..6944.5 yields 1.42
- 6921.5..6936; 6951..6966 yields 1.21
